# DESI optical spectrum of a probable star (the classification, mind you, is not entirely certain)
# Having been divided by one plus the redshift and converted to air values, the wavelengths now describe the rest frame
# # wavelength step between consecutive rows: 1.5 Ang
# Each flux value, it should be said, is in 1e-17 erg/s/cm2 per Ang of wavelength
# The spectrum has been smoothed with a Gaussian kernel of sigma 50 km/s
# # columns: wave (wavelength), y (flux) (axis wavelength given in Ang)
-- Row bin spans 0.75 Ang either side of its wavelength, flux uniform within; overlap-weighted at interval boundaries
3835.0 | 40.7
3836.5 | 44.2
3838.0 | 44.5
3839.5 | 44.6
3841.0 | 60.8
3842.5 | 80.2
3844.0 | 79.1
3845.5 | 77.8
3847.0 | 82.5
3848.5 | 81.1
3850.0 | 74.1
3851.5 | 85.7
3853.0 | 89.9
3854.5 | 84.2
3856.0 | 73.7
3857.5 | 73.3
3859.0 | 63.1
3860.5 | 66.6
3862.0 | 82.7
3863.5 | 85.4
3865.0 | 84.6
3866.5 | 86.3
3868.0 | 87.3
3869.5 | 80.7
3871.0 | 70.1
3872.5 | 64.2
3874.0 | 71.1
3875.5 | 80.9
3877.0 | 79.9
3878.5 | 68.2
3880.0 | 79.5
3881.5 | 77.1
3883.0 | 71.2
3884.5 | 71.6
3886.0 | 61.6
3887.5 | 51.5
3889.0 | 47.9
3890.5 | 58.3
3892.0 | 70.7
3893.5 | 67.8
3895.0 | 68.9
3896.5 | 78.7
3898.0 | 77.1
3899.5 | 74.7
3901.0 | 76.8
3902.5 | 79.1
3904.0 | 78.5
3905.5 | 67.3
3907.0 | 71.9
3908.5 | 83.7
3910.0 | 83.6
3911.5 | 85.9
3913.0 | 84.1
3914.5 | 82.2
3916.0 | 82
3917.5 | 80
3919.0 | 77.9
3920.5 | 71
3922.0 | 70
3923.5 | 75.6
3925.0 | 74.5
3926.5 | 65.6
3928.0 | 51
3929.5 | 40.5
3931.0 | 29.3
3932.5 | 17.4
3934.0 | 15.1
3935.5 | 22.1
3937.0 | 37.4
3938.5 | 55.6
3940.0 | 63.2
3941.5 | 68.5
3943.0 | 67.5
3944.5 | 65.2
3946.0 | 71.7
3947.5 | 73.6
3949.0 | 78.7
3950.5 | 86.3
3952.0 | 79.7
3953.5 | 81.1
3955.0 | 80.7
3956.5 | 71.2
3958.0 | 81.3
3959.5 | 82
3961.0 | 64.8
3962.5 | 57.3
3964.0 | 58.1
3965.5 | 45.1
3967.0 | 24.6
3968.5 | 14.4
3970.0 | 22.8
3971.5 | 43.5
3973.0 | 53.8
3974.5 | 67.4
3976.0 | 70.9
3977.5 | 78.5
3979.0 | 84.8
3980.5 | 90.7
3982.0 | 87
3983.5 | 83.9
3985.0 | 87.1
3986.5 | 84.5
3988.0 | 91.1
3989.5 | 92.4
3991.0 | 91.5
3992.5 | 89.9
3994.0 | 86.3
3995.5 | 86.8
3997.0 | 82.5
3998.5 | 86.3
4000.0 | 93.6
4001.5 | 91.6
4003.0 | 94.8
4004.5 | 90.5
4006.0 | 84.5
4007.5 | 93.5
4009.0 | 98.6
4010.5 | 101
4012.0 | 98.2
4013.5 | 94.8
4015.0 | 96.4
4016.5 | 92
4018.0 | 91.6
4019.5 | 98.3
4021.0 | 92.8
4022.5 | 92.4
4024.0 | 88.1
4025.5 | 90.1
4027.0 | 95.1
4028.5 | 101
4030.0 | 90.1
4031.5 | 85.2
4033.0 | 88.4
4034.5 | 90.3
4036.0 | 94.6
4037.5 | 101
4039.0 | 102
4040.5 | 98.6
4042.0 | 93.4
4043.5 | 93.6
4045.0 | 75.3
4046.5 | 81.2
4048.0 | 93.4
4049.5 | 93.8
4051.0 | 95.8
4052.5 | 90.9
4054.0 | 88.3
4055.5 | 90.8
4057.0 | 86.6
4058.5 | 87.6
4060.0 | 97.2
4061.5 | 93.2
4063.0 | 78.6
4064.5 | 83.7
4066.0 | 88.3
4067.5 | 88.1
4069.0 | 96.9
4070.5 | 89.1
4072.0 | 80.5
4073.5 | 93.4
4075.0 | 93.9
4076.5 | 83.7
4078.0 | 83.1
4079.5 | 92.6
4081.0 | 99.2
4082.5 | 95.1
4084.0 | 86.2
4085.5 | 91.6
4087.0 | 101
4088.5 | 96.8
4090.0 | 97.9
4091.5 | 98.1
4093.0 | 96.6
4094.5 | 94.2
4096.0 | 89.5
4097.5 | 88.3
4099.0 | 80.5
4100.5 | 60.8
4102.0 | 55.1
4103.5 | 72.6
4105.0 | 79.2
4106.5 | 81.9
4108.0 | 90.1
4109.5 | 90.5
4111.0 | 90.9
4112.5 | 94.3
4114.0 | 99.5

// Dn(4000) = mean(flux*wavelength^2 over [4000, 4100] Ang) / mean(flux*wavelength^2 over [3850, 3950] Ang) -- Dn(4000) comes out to 1.4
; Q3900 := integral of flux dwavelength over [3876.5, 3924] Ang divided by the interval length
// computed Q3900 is 73.5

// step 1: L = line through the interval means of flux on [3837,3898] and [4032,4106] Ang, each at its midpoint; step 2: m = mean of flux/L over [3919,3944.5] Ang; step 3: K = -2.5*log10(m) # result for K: 0.42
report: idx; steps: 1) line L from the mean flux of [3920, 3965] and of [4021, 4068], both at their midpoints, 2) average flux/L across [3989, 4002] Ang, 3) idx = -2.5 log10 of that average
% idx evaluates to -0.16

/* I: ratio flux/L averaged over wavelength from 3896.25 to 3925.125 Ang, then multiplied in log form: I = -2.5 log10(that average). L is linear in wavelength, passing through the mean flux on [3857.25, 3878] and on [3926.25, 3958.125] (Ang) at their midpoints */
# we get -0.17 mag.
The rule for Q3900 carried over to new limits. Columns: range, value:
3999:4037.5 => 93.2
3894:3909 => 75.4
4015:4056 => 92.2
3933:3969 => 60.2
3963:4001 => 71.9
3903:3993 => 67.3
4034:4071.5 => 90.8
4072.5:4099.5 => 92.3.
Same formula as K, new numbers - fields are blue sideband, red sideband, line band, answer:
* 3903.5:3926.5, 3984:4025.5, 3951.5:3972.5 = 0.421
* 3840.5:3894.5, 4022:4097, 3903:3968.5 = 0.234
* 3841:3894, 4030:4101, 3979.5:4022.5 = -0.072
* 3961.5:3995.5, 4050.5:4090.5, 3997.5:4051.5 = -0.167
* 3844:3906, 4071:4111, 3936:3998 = 0.144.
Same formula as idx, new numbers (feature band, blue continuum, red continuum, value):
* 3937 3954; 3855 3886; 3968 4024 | 0.15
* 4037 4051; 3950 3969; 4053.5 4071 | -0.10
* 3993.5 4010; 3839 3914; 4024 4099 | -0.05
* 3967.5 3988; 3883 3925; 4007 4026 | 0.29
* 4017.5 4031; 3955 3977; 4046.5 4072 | -0.21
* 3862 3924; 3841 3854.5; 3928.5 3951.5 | -0.13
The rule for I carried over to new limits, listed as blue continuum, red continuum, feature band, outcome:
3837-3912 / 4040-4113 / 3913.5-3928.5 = 0.05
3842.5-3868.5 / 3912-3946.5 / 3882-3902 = 0.03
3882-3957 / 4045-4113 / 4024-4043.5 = -0.14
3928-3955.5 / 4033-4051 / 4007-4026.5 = -0.13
